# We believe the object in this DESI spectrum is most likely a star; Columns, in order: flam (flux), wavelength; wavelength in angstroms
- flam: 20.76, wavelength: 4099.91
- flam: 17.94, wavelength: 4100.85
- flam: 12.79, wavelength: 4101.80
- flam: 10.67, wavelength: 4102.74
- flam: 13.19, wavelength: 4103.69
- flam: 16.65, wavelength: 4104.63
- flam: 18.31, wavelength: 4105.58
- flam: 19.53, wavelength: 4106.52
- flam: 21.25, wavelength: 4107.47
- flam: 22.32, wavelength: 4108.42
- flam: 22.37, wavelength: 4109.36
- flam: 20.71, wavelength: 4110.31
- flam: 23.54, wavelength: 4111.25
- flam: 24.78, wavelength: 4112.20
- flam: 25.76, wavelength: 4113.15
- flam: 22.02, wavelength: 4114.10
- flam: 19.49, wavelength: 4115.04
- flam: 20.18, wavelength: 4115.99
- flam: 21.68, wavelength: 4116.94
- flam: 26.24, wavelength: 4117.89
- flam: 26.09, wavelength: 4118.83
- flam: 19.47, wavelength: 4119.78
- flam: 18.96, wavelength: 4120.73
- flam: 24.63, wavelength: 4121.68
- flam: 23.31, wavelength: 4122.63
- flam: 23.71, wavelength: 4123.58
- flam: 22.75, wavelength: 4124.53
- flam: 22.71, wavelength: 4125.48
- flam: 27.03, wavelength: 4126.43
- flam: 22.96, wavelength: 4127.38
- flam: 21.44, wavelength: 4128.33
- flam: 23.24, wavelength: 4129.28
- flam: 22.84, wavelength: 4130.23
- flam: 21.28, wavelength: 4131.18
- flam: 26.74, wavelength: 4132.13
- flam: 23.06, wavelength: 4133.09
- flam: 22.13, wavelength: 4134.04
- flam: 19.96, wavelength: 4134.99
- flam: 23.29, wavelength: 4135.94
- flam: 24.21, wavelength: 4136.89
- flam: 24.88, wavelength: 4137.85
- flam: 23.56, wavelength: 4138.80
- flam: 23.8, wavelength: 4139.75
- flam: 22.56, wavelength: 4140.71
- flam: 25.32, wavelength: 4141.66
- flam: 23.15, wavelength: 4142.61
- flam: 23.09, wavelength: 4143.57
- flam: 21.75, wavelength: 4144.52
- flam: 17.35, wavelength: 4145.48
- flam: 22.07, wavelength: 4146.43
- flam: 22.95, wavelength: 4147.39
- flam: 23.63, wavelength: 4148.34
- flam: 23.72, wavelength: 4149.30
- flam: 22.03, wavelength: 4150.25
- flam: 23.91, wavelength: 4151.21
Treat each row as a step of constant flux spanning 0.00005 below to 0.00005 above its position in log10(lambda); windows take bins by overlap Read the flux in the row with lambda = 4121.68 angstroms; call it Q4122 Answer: 24.63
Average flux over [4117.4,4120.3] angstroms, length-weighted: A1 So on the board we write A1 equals 23.9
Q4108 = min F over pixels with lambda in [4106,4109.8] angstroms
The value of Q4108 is 19.53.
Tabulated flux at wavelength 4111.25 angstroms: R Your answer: 23.54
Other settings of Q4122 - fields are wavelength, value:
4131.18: 21.28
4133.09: 23.06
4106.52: 19.53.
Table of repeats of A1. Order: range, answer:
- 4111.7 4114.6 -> 24.1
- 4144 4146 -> 19.7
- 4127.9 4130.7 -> 22.5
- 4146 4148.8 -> 22.9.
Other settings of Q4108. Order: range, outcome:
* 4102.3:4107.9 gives 10.67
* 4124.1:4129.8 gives 21.44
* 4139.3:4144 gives 22.56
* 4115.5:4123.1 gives 18.96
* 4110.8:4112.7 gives 23.54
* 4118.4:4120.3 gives 19.47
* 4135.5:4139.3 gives 23.29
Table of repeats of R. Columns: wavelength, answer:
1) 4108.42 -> 22.32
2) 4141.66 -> 25.32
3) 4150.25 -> 22.03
